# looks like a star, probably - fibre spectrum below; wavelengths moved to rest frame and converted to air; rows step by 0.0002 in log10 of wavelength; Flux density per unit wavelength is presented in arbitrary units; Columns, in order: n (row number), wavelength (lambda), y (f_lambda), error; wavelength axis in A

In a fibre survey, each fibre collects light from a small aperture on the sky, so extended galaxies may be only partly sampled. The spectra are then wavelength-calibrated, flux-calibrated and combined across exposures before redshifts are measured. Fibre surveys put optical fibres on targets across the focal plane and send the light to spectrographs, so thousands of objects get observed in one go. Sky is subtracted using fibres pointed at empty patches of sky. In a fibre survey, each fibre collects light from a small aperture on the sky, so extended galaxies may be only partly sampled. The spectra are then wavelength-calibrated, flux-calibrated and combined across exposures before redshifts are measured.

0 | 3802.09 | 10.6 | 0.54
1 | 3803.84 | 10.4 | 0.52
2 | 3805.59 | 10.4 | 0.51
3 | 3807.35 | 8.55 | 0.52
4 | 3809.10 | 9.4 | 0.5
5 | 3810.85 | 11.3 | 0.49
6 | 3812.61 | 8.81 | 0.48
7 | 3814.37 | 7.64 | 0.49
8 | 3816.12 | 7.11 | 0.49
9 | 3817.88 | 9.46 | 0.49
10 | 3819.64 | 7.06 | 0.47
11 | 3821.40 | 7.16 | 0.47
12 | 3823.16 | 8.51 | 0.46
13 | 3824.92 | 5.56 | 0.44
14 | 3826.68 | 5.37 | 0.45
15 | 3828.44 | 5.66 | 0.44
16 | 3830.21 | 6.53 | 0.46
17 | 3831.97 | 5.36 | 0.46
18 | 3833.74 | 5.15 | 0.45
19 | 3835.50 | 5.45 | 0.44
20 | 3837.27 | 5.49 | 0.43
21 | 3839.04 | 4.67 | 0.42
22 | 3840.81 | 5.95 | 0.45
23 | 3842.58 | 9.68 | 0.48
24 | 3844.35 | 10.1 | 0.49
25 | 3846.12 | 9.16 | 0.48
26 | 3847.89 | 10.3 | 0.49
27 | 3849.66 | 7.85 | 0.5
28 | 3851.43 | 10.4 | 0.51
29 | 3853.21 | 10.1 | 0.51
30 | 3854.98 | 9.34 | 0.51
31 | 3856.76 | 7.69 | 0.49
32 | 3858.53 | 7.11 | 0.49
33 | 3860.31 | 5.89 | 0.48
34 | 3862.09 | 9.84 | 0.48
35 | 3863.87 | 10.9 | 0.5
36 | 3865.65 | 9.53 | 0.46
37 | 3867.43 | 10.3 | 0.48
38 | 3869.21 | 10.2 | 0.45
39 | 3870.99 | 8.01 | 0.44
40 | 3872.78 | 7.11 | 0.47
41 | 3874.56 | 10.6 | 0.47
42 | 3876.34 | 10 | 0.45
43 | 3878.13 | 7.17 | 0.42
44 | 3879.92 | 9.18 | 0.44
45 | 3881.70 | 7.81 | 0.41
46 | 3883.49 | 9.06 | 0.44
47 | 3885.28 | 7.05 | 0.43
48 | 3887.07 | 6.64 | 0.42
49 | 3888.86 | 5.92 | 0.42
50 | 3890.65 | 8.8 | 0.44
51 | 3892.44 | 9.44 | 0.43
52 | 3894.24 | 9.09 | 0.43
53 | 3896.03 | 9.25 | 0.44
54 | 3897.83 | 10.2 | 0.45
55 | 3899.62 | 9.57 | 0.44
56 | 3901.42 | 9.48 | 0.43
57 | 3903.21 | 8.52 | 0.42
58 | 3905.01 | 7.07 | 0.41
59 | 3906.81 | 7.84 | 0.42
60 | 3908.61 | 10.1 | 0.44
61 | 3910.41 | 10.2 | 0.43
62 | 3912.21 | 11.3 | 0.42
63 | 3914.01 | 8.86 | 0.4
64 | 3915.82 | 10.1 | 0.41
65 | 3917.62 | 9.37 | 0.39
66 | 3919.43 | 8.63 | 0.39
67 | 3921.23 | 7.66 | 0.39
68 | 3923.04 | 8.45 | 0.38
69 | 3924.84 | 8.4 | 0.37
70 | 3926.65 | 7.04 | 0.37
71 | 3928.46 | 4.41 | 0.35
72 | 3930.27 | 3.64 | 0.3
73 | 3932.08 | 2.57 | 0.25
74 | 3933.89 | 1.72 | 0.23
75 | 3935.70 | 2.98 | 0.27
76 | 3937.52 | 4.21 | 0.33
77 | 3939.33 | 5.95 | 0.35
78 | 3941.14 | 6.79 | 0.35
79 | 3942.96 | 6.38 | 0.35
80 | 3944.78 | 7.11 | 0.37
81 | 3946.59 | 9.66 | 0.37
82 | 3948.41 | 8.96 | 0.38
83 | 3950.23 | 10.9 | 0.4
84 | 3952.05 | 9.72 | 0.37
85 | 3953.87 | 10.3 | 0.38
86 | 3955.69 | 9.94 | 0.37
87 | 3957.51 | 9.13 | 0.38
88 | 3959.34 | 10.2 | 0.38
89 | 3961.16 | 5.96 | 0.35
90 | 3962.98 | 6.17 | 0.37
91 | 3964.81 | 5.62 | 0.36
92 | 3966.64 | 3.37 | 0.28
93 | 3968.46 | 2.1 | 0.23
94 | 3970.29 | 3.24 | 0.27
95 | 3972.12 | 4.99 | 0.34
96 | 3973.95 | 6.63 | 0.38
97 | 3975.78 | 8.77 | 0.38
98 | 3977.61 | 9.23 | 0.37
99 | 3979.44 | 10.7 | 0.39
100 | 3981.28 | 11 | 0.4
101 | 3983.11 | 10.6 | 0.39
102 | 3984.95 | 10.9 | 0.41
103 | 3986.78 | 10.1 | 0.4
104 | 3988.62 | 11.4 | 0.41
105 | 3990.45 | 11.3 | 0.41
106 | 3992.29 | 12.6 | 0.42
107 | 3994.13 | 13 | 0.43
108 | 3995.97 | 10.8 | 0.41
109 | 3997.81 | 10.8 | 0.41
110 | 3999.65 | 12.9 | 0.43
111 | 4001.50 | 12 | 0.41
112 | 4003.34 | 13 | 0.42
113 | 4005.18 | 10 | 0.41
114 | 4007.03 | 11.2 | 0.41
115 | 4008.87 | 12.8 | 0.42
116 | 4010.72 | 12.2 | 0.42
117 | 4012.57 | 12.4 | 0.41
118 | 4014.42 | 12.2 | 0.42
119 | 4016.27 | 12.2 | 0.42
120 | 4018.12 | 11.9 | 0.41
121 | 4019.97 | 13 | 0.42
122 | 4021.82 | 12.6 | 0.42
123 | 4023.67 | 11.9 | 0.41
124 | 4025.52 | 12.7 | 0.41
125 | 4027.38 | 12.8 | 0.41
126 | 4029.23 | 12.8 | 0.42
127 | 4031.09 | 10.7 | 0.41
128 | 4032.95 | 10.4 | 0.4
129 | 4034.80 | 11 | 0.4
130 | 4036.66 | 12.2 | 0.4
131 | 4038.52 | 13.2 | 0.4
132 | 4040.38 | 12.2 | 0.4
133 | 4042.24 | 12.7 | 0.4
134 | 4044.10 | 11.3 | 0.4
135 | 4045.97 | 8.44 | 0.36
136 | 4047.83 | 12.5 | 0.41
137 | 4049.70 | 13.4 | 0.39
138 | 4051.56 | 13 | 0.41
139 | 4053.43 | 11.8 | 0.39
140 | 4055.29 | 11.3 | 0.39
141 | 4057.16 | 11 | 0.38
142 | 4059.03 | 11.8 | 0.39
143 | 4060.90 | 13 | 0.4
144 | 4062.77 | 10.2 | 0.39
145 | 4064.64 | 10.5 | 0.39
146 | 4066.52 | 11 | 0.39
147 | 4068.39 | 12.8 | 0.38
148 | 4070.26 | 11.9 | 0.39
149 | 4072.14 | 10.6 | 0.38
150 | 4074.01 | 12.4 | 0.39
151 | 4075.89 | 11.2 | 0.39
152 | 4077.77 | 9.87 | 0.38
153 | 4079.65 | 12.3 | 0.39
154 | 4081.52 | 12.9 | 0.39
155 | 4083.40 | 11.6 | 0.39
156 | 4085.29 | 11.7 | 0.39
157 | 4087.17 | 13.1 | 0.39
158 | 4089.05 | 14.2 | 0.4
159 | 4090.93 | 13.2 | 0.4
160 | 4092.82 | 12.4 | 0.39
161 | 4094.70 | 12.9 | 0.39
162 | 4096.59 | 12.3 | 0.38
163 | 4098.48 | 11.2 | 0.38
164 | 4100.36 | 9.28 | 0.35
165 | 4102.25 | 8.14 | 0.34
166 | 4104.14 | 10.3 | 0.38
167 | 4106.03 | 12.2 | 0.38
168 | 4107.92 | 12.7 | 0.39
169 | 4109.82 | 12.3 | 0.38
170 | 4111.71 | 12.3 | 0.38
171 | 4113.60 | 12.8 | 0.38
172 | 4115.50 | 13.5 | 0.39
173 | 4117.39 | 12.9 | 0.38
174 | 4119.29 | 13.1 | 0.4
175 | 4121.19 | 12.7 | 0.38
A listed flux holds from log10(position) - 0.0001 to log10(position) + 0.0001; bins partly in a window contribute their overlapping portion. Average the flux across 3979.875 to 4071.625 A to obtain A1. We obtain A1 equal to 11.8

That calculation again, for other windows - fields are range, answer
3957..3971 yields 5.66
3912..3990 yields 7.55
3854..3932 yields 8.47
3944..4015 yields 9.59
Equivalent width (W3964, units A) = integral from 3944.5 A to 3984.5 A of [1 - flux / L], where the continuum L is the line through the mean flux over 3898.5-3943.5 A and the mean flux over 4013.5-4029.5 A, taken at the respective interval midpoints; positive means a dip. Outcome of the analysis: 6.2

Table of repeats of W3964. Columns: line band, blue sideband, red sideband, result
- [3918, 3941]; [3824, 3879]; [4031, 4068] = 9.24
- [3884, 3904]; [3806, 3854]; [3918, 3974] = -4.18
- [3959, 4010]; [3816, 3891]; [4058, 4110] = 3.94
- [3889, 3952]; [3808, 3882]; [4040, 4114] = 9.97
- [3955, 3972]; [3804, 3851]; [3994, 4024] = 7.50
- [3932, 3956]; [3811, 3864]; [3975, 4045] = 7.48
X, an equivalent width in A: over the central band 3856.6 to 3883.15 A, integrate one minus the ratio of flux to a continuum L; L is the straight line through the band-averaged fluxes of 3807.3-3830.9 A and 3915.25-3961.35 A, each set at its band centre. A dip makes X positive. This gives -4.4 A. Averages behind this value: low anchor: 7.7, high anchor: 7.32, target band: 8.79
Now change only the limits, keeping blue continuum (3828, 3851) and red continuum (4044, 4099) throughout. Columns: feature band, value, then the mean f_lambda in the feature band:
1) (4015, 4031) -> -2.2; 12.4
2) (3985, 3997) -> -1.5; 11.5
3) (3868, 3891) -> -1.0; 8.29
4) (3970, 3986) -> 2.1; 8.67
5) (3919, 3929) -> 1.5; 7.49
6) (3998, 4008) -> -1.2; 11.8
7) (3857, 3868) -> -1.8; 8.82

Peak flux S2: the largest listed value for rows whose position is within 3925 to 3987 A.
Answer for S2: 11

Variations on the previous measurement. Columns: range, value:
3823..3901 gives 10.9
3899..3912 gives 10.2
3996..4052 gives 13.4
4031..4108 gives 14.2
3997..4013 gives 13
